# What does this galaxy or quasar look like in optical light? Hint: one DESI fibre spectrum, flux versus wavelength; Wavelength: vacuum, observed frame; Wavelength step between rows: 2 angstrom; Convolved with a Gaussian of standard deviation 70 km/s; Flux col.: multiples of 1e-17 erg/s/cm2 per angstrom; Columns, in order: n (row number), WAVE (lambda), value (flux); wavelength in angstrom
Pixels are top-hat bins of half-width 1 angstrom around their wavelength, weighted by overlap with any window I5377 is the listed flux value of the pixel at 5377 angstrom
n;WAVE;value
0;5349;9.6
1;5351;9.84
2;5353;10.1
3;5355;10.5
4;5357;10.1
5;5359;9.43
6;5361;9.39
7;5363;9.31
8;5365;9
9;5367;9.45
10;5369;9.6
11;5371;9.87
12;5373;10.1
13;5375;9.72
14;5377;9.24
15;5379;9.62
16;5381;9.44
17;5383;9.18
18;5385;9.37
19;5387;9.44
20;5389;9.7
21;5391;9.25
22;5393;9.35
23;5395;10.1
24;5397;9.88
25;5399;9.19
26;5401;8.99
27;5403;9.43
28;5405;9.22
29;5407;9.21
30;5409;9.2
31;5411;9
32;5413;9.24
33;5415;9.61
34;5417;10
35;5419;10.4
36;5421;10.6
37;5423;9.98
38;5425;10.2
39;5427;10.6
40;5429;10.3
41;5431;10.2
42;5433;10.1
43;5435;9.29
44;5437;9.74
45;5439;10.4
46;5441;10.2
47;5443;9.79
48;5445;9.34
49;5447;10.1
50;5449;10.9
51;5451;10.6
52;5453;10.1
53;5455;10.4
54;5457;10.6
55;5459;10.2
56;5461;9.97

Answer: 9.24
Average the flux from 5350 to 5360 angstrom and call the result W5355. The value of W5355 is 9.99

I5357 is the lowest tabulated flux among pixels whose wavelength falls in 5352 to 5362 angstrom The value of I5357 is 9.39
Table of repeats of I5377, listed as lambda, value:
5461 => 9.97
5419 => 10.4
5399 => 9.19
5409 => 9.2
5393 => 9.35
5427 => 10.6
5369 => 9.6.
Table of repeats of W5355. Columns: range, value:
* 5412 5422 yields 9.97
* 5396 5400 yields 9.54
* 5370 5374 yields 9.98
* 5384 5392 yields 9.44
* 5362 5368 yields 9.25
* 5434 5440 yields 9.81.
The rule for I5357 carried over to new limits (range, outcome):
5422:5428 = 9.98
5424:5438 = 9.29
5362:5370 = 9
